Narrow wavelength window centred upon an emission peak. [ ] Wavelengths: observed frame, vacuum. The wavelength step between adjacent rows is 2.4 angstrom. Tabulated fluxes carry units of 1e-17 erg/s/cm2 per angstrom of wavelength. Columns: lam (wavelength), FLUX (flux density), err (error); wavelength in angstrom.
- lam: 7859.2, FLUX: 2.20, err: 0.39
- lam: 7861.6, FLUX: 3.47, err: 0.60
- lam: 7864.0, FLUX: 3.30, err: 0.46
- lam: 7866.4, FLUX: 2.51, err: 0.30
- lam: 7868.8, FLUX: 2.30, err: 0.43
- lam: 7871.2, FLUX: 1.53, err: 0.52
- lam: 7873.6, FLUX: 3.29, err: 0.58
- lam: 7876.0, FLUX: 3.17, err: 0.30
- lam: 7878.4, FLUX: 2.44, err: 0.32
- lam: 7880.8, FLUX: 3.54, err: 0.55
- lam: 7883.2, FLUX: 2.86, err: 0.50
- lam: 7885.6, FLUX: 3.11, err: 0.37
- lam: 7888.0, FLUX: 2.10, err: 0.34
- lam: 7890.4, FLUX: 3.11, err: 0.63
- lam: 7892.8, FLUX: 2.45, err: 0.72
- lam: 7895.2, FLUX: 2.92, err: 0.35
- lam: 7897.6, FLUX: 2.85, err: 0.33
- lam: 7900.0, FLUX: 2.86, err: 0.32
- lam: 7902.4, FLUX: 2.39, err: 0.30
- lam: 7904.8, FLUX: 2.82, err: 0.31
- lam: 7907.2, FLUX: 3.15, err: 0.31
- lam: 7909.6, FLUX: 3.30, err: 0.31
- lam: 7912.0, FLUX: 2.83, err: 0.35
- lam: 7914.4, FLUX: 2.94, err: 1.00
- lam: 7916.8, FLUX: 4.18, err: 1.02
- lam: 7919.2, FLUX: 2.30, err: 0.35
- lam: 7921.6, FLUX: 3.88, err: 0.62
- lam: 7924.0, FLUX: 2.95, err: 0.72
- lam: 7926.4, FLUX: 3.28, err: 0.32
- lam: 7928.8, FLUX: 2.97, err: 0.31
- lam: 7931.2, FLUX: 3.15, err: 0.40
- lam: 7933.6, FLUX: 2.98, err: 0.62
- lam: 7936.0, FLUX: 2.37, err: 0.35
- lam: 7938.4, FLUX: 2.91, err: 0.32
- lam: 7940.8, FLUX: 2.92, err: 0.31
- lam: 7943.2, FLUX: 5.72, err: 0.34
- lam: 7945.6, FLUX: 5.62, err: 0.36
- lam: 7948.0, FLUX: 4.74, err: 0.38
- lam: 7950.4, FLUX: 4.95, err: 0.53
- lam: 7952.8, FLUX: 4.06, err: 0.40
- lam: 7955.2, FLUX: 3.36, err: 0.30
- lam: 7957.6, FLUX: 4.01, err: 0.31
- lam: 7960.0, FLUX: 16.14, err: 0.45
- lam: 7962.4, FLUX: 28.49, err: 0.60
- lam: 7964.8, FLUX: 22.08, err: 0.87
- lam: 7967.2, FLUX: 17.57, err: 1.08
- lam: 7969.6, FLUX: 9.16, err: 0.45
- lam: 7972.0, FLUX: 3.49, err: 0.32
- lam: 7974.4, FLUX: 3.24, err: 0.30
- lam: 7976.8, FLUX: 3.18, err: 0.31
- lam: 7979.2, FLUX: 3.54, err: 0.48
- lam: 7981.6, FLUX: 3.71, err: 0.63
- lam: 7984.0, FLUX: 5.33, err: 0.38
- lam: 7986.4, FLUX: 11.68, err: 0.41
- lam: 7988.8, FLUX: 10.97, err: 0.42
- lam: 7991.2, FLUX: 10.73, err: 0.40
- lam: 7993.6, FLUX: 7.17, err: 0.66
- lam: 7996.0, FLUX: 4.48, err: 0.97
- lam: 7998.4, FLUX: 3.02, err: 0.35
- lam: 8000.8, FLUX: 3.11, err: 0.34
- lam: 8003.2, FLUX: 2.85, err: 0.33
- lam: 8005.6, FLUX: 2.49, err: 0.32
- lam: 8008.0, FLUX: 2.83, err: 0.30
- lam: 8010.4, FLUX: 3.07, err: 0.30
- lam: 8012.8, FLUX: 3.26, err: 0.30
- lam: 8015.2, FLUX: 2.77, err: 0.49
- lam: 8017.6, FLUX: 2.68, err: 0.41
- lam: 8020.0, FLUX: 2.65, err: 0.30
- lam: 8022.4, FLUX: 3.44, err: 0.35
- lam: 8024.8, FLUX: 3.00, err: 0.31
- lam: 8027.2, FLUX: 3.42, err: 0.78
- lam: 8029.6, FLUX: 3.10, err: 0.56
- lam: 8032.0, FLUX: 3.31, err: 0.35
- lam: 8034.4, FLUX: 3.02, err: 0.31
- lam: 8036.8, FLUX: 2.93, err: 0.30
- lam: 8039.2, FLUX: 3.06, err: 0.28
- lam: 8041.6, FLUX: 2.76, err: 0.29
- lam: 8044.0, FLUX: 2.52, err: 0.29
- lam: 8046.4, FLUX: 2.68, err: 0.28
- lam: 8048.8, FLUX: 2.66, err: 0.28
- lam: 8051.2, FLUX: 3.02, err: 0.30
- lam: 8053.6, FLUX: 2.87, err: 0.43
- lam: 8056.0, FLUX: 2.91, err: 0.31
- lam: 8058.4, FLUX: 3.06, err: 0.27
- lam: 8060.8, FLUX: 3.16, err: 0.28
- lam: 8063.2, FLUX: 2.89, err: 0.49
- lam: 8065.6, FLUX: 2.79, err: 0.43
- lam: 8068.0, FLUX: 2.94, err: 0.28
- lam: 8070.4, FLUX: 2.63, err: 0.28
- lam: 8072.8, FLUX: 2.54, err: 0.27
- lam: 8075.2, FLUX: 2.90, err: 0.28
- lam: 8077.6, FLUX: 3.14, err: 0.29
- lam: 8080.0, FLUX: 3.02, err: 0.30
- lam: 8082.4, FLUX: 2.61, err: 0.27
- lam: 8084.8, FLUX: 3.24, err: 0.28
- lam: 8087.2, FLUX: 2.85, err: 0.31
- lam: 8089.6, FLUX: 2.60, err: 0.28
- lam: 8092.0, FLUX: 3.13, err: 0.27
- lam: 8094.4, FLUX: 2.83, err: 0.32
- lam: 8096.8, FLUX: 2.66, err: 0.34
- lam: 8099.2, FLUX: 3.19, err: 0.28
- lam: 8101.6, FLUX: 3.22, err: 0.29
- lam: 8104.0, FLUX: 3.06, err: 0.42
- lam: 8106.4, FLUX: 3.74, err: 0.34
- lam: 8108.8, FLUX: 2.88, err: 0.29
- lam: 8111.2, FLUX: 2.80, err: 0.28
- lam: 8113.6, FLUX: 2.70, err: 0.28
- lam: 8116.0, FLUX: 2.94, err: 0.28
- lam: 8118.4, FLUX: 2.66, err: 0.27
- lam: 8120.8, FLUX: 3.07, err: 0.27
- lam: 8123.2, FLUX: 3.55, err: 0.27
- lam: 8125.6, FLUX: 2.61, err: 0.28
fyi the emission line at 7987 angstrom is [N II] 6583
